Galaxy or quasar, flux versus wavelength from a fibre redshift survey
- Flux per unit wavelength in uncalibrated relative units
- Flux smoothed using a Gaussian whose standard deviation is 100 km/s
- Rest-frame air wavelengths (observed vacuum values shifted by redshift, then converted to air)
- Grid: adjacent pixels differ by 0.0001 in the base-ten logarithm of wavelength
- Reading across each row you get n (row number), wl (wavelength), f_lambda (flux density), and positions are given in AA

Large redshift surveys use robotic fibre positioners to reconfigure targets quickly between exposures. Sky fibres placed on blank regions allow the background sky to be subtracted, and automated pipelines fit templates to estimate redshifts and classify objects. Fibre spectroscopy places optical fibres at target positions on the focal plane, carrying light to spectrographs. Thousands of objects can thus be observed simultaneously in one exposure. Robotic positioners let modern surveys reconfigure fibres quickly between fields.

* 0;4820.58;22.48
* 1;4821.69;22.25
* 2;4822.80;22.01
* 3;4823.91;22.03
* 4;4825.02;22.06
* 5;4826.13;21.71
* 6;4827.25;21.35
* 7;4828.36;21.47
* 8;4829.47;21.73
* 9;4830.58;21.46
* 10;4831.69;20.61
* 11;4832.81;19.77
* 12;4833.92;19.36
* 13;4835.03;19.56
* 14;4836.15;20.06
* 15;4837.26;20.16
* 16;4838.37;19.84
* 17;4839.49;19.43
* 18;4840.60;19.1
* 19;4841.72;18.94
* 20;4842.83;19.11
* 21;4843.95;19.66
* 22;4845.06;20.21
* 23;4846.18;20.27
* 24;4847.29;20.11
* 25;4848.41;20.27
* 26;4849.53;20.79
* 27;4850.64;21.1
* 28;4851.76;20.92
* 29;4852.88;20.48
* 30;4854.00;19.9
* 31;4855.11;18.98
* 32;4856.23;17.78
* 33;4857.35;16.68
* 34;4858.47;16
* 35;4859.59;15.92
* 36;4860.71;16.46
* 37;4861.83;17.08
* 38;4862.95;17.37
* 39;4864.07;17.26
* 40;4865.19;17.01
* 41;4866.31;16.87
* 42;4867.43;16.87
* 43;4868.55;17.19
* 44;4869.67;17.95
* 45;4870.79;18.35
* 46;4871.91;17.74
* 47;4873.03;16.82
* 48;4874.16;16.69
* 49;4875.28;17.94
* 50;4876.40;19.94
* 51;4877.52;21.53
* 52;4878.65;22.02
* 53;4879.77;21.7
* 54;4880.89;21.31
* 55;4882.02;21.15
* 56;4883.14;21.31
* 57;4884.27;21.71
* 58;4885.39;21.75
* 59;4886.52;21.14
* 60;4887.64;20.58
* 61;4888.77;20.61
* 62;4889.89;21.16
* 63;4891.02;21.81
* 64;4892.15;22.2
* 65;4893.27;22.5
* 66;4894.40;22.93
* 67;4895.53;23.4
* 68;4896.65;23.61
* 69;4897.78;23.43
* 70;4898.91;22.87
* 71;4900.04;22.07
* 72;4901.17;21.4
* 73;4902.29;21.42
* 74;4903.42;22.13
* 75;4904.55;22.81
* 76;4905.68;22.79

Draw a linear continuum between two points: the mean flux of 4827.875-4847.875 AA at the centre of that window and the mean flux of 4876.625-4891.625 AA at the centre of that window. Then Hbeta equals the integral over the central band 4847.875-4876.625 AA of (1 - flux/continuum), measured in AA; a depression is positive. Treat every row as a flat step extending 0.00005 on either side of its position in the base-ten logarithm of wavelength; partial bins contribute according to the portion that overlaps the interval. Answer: 3.7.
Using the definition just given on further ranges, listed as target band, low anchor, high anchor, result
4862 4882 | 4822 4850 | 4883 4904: 2.7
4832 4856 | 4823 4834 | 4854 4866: -0.9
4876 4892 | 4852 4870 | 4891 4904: -0.5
